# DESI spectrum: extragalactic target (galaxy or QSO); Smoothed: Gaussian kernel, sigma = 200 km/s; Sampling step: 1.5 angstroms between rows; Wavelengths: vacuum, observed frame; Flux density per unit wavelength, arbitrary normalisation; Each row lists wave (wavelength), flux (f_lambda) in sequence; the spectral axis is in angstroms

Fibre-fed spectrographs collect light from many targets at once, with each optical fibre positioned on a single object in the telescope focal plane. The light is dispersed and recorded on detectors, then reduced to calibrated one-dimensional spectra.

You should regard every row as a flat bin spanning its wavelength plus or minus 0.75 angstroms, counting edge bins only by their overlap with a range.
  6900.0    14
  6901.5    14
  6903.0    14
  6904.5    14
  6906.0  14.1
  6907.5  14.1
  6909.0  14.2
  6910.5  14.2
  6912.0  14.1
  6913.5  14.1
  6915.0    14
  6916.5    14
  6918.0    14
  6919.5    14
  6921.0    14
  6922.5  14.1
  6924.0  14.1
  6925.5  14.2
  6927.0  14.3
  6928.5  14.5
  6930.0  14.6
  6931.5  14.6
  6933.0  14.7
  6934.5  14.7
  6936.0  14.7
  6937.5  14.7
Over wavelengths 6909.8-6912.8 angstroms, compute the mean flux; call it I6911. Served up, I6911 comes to 14.1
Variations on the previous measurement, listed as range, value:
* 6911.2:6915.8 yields 14.1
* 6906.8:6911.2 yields 14.2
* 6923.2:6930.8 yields 14.3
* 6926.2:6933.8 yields 14.5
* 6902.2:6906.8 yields 14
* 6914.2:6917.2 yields 14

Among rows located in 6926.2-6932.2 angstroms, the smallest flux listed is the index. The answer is 14.3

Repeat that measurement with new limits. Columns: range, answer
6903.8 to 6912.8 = 14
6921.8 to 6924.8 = 14.1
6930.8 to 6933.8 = 14.6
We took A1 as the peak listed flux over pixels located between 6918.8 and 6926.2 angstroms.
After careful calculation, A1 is 14.2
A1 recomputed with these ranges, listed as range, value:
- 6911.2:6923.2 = 14.1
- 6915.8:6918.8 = 14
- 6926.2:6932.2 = 14.6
